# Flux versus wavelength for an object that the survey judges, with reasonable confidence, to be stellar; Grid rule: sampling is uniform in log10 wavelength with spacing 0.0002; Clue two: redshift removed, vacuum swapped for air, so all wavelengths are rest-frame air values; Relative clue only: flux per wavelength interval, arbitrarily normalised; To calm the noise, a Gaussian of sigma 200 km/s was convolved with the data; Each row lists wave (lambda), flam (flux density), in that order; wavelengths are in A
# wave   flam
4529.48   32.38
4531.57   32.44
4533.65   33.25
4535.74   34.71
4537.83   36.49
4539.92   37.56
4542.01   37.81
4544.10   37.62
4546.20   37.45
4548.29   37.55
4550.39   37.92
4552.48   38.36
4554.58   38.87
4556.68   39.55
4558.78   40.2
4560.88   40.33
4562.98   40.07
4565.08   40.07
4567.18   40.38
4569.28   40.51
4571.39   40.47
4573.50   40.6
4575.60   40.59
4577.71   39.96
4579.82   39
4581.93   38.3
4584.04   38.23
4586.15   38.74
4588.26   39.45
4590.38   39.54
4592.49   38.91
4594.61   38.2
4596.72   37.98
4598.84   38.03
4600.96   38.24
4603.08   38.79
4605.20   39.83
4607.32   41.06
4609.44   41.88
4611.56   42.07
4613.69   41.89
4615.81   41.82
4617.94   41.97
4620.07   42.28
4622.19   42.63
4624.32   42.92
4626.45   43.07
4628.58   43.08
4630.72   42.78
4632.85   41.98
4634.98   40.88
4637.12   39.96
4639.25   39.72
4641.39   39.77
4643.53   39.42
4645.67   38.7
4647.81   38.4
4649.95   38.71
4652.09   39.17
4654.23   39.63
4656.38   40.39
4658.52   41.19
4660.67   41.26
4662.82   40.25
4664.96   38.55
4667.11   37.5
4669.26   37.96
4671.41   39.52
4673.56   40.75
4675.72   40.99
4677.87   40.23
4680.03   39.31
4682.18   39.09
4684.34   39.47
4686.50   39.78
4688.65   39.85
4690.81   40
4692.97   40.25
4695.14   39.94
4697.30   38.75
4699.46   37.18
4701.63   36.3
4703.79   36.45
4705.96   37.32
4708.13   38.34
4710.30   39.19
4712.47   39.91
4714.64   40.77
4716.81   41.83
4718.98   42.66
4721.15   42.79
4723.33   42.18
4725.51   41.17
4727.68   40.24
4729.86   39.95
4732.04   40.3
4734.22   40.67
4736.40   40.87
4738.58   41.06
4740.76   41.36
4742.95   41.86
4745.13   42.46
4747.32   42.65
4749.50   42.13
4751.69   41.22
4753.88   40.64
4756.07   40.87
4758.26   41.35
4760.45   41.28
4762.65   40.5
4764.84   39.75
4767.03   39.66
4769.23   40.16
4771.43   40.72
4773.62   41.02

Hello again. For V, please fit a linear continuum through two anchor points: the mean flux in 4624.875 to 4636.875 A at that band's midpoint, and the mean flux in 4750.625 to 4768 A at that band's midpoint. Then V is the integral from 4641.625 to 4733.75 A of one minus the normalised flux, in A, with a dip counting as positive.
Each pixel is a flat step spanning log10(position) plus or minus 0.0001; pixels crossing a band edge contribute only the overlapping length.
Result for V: 4.1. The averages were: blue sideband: 42.2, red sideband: 40.7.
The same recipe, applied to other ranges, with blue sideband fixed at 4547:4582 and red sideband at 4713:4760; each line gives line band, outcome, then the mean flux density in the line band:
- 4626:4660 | 0.01 A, 40.4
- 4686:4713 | 1.53 A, 38.7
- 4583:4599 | 0.48 A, 38.7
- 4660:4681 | 0.56 A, 39.6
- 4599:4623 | -0.55 A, 41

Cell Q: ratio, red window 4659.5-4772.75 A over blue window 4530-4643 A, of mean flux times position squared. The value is 1.07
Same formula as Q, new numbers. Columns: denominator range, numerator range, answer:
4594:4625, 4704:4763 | 1.06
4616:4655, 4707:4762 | 1.05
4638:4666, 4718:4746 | 1.08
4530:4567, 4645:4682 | 1.10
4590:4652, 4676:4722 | 1.01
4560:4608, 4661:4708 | 1.03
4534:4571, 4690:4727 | 1.10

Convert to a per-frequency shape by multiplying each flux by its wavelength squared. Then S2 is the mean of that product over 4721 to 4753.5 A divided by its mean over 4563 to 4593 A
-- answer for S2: 1.1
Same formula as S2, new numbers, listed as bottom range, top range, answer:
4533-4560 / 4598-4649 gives 1.13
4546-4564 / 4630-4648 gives 1.07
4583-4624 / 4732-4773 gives 1.09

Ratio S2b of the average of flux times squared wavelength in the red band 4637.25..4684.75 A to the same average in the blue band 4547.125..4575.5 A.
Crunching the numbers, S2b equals 1.0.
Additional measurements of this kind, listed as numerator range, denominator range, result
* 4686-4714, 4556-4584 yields 1.03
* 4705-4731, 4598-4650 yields 1.03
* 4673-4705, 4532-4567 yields 1.10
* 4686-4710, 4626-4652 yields 0.98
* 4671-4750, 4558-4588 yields 1.07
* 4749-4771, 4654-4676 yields 1.07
